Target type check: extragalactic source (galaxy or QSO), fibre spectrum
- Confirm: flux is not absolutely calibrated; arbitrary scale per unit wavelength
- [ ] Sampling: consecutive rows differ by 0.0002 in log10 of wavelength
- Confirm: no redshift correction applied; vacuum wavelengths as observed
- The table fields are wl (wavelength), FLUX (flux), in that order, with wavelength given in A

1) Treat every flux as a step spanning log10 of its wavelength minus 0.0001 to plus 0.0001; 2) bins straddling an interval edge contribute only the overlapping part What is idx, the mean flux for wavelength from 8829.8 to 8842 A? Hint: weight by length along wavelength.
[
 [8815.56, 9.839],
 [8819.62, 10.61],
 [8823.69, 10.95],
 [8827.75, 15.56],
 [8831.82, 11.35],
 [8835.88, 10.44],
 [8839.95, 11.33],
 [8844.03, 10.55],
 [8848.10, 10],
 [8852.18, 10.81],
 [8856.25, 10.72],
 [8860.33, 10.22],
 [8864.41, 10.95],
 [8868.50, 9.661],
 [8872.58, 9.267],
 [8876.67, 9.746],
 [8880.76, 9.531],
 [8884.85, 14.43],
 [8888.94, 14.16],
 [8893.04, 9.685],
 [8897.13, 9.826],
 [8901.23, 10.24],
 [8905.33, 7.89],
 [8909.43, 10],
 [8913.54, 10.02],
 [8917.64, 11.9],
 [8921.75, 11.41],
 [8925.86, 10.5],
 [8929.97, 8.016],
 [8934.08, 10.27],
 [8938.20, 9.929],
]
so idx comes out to 11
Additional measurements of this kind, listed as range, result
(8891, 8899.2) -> 9.76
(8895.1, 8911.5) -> 9.49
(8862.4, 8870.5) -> 10.3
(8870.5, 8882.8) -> 9.52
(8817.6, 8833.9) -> 12.1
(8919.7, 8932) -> 9.98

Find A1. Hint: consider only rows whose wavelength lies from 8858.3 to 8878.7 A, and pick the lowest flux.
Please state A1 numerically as 9.267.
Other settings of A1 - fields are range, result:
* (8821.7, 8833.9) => 10.95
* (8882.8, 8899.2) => 9.685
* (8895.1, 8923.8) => 7.89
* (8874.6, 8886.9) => 9.531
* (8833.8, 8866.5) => 10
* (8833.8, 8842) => 10.44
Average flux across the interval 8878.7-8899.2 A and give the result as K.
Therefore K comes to 11.5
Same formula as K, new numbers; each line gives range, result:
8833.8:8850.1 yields 10.6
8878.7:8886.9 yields 12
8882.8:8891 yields 14.3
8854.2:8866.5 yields 10.6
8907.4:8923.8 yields 10.8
